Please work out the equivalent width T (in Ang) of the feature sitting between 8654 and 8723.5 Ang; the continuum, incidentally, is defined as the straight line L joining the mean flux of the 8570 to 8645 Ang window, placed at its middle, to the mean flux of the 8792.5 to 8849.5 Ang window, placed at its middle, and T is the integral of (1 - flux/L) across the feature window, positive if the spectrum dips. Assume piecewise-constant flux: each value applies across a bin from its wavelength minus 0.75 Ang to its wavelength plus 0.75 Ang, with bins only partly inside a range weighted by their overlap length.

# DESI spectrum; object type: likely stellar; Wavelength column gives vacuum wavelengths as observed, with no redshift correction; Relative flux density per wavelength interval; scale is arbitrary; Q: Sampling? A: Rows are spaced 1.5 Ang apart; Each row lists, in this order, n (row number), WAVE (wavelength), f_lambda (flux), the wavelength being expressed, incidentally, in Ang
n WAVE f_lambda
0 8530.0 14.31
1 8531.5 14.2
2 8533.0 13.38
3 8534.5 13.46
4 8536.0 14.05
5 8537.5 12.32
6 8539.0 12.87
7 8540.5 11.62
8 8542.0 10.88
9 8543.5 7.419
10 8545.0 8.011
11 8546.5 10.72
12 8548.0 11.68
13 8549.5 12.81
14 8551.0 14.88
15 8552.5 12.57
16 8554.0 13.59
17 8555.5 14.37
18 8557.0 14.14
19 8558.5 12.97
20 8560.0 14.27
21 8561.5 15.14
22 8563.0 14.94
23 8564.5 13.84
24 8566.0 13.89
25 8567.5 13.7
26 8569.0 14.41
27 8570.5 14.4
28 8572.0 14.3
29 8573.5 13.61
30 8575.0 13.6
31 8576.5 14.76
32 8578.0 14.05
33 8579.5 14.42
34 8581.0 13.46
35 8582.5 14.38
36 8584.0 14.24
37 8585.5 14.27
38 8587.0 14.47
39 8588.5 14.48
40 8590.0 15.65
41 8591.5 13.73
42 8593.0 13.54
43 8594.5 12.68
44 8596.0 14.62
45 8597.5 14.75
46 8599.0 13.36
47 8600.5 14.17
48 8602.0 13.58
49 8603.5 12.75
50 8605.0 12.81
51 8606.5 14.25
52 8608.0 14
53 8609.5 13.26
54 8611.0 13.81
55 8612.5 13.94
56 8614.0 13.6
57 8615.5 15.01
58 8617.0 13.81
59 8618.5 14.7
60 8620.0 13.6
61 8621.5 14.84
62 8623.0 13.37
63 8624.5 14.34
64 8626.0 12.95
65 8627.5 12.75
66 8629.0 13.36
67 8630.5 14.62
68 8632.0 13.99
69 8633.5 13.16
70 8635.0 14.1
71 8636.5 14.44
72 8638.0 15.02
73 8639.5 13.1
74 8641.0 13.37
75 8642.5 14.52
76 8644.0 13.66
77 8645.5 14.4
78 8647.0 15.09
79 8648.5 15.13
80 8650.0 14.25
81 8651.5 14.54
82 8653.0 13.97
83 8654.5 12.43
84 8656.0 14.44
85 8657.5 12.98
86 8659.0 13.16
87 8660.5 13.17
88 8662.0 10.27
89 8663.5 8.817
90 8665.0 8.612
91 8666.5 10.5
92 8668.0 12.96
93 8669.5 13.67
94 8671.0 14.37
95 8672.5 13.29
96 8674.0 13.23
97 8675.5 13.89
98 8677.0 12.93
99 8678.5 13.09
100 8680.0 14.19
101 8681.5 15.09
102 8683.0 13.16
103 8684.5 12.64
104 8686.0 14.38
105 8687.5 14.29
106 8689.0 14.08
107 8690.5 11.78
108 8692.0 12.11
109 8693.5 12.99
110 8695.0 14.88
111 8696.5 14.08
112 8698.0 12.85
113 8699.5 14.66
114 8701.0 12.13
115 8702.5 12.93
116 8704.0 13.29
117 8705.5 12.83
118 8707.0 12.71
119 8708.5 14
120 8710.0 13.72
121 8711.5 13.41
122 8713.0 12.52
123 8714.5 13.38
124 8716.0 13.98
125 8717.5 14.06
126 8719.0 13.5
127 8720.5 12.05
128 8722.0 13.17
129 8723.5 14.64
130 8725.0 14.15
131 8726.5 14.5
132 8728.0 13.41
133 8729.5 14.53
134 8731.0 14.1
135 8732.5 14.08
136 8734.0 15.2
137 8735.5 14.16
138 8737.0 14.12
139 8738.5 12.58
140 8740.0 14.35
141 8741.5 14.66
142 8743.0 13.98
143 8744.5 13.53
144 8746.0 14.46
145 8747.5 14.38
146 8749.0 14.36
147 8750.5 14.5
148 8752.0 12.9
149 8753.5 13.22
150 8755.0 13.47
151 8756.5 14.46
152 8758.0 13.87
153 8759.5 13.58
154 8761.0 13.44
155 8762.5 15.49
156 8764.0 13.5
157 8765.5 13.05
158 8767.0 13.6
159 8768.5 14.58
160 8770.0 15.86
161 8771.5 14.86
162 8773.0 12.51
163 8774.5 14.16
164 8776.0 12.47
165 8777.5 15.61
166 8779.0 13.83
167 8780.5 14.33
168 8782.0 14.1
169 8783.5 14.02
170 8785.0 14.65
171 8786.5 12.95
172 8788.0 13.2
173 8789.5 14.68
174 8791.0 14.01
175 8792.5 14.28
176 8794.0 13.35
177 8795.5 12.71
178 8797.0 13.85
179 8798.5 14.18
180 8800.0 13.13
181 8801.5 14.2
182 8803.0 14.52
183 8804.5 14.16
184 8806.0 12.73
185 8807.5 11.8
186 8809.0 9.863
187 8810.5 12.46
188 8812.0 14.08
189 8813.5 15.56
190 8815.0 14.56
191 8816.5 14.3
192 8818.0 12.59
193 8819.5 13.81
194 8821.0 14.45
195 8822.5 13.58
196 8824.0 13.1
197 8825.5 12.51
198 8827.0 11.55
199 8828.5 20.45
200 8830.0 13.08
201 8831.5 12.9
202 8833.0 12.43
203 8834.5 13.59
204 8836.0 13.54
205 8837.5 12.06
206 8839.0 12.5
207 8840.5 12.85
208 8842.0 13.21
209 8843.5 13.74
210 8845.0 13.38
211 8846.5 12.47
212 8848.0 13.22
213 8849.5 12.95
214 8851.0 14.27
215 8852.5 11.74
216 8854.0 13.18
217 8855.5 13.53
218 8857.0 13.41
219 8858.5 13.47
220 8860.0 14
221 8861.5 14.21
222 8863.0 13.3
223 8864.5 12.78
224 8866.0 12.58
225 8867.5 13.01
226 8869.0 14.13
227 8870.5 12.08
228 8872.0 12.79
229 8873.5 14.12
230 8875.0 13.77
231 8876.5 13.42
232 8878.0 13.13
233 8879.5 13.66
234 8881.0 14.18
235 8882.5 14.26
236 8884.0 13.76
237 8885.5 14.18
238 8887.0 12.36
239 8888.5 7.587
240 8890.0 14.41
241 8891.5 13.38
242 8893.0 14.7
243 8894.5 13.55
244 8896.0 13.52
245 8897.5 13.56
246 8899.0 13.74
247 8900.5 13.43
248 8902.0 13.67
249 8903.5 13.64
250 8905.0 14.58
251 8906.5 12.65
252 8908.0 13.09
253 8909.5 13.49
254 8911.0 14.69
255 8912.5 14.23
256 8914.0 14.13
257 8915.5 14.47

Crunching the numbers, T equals 3.4 Ang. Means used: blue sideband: 14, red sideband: 13.4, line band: 13.1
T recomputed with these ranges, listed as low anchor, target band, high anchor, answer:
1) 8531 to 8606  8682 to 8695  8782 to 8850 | 0.2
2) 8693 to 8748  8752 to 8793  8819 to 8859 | -1.2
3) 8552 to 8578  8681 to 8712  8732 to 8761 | 1.3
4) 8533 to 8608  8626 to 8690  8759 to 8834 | 0.8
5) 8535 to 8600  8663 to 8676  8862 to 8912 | 1.2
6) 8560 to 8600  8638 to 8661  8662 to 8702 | -1.0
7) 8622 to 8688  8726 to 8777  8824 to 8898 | -2.5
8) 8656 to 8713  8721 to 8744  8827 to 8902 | -1.7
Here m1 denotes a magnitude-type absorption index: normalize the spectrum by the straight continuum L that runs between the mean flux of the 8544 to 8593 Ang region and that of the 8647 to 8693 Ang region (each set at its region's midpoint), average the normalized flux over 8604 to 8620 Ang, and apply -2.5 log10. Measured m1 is -0.04 mag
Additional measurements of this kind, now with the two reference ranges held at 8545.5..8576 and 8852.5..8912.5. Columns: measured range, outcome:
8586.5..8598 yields -0.046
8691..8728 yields 0.009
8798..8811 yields 0.038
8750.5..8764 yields -0.026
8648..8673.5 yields 0.071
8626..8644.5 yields -0.017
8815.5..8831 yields -0.039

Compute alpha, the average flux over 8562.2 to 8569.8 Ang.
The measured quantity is 14.2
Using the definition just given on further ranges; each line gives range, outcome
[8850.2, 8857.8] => 13.2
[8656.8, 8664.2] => 11.7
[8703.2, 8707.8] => 13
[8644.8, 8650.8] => 14.7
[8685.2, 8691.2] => 13.6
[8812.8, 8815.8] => 15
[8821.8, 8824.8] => 13.3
